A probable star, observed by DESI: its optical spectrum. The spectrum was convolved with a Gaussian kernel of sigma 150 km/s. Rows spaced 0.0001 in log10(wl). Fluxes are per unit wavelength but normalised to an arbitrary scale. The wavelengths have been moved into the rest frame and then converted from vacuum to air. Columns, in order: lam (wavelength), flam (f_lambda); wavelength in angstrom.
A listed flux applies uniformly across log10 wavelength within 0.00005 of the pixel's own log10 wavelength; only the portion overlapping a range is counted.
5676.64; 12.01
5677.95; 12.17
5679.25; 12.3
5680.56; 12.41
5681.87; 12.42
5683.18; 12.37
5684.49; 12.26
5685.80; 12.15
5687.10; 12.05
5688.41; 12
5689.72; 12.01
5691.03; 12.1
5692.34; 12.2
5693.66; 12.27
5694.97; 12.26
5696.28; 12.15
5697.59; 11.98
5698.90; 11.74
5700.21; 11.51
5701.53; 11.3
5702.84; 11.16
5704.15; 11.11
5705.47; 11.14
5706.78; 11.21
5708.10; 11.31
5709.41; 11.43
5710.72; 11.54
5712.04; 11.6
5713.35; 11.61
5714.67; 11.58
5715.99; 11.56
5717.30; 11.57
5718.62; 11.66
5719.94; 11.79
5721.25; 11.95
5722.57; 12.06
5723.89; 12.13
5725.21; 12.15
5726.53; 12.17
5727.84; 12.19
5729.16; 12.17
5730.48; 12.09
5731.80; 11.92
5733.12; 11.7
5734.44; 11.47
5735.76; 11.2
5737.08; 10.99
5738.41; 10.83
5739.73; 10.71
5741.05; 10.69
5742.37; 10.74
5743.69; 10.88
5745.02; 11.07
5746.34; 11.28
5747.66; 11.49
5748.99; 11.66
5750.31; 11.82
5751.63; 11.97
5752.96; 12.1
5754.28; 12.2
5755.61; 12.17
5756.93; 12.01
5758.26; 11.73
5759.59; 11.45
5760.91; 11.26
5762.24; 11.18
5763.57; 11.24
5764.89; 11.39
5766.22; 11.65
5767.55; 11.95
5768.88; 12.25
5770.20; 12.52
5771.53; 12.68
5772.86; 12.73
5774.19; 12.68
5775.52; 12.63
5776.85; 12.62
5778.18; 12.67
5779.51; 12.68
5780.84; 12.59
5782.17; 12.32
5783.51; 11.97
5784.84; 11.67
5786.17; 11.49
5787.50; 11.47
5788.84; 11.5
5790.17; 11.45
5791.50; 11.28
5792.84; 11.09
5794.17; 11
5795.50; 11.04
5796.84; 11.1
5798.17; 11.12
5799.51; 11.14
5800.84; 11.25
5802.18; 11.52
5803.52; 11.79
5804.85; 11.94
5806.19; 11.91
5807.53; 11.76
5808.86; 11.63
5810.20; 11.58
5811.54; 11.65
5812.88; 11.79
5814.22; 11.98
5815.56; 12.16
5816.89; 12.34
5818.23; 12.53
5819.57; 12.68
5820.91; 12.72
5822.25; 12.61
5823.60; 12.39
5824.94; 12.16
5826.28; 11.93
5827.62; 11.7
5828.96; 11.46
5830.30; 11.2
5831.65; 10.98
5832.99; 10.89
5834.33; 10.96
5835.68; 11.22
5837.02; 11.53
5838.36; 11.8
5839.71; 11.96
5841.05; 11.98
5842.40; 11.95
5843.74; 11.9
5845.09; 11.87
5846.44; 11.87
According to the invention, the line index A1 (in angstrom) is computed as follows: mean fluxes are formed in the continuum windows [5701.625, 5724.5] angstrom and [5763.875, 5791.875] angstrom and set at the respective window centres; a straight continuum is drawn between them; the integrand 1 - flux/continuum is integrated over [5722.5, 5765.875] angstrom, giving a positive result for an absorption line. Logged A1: 0.9 angstrom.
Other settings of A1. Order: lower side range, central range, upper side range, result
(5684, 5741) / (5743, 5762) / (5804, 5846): 0.2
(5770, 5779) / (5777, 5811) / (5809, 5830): 2.1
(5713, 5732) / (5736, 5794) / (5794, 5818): 0.2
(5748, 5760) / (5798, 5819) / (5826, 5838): -0.5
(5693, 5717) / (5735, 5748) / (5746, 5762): 0.8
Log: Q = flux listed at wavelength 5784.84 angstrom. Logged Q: 11.67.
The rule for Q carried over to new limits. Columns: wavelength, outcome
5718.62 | 11.66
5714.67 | 11.58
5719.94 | 11.79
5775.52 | 12.63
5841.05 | 11.98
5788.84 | 11.5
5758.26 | 11.73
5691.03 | 12.1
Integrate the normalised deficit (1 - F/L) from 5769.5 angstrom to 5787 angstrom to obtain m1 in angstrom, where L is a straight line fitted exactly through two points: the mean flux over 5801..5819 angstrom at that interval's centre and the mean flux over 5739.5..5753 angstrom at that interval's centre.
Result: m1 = -1.2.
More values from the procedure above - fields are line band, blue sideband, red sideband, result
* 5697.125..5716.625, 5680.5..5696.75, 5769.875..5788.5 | 1.2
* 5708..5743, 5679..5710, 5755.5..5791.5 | 0.9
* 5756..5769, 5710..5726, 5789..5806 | -0.1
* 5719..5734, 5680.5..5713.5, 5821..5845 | -0.3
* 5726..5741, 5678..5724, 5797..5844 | 0.3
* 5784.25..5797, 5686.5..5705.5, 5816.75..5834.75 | 0.6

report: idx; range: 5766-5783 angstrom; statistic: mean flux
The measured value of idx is 12.5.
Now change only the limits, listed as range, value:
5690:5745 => 11.6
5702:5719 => 11.4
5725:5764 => 11.5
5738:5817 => 11.7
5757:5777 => 12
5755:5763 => 11.6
